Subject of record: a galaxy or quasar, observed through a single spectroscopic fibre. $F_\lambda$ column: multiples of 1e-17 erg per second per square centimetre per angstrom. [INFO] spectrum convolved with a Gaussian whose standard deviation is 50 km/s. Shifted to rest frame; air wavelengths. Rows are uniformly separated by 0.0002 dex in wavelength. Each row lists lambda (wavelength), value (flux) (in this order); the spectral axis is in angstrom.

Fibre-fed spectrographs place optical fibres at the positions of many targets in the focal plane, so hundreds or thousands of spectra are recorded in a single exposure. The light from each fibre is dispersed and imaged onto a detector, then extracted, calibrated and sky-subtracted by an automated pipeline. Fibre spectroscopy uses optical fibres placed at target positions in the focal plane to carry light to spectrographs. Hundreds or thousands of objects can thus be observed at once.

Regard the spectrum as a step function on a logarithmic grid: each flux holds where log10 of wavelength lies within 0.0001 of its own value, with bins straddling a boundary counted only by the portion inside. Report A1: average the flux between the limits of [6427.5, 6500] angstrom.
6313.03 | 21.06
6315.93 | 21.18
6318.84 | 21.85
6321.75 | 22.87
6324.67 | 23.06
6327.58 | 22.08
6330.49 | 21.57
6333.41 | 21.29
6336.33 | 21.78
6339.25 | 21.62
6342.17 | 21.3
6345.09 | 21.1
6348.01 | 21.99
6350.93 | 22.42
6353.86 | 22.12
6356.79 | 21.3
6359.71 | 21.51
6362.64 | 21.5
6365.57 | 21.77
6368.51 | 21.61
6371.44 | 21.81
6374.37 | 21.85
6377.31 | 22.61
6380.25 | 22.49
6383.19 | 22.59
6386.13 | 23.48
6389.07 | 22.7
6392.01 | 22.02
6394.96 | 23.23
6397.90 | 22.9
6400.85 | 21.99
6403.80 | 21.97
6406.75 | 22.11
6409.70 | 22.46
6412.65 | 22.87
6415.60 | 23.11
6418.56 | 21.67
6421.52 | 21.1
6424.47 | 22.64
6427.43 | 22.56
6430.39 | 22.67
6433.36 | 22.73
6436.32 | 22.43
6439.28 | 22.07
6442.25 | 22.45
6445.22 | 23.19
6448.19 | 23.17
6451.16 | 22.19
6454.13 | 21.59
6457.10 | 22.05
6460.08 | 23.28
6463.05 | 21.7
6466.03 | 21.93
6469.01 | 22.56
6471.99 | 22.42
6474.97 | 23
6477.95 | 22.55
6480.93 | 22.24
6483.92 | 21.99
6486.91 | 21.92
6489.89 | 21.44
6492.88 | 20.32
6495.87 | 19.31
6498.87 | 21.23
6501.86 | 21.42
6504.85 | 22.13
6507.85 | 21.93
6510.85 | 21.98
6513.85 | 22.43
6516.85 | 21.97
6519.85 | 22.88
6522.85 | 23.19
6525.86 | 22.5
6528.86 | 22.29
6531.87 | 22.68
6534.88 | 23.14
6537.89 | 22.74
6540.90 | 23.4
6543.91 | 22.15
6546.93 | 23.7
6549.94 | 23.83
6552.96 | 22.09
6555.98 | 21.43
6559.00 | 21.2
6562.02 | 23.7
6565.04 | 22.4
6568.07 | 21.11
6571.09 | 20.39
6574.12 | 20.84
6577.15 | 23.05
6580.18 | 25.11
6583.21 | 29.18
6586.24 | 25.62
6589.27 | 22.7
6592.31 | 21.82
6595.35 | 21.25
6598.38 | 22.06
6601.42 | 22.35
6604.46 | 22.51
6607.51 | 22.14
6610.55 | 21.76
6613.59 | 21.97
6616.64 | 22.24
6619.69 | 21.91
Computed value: 22.1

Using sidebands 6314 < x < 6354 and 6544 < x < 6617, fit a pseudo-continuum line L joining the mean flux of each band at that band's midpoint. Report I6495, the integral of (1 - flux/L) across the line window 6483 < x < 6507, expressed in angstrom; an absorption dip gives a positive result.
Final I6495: 1.3 angstrom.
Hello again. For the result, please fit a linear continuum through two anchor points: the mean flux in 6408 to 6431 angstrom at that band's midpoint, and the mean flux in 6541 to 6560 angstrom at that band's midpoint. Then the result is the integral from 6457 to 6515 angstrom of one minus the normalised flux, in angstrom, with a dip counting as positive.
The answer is 1.4 angstrom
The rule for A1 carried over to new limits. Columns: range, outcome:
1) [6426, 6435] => 22.6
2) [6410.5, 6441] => 22.4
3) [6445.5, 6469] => 22.3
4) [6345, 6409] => 22.2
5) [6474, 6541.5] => 22.1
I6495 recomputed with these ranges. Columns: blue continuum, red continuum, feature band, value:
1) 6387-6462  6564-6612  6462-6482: 0.2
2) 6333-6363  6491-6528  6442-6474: -1.0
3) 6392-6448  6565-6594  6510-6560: 1.0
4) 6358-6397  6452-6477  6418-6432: 0.1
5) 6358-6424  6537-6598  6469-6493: 0.5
